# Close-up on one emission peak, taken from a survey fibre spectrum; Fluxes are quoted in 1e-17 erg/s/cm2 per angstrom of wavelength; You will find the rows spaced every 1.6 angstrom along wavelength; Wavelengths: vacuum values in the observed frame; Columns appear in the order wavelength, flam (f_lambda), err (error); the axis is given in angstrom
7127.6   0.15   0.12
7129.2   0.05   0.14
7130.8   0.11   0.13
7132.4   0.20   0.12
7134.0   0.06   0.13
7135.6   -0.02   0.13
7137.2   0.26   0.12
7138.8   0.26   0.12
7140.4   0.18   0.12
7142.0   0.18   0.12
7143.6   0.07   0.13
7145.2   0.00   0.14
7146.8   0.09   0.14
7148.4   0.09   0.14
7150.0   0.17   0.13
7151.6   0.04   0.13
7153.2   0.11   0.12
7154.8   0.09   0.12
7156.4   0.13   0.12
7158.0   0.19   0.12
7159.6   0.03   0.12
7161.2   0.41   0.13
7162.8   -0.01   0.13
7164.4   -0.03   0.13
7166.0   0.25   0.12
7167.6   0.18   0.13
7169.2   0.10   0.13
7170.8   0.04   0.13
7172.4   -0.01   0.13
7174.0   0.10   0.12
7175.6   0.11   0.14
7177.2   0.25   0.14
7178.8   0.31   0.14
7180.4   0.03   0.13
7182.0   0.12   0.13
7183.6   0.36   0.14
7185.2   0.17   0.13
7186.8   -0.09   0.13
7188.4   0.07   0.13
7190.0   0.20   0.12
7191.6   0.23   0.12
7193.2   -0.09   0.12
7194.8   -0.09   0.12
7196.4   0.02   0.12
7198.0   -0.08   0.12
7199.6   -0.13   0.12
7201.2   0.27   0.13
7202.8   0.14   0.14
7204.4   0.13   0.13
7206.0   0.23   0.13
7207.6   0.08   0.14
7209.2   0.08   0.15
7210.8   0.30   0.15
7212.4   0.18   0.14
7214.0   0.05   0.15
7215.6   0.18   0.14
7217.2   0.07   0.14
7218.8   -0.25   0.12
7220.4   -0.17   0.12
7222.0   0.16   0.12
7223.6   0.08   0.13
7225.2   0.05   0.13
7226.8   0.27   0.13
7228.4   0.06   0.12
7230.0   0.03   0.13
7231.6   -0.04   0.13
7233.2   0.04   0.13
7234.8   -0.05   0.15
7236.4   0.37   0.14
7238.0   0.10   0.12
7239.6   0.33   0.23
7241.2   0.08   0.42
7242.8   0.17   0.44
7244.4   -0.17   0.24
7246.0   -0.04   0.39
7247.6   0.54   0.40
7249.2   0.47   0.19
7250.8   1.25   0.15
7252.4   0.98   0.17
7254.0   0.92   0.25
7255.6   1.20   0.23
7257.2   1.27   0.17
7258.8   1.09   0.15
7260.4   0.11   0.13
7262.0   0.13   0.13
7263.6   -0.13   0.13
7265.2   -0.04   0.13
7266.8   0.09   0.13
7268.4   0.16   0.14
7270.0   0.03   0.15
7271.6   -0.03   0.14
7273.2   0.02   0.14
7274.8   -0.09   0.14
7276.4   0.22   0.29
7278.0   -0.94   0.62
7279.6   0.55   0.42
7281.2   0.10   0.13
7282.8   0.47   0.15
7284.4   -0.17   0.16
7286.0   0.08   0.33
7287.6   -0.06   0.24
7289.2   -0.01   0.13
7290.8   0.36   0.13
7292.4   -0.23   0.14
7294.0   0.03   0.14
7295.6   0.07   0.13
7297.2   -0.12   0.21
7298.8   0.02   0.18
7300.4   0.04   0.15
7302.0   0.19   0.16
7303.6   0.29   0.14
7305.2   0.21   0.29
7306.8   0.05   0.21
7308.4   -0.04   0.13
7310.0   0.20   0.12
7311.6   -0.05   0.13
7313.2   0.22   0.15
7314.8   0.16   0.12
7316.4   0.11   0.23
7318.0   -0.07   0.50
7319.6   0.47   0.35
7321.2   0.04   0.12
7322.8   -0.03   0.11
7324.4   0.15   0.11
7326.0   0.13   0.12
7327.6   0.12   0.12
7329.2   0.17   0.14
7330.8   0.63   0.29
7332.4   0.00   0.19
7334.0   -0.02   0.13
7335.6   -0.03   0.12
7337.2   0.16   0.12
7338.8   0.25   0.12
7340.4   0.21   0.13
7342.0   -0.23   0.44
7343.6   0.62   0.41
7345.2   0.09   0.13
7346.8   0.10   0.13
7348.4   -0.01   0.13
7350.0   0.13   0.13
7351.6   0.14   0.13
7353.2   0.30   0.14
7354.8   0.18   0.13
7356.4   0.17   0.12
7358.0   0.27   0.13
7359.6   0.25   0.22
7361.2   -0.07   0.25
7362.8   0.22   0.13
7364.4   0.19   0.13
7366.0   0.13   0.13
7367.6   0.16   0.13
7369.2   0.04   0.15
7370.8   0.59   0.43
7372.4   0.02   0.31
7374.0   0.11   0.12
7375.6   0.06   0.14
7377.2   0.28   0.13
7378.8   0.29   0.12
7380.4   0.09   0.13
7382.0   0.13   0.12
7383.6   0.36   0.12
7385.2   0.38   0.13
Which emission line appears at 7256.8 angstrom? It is [O II]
